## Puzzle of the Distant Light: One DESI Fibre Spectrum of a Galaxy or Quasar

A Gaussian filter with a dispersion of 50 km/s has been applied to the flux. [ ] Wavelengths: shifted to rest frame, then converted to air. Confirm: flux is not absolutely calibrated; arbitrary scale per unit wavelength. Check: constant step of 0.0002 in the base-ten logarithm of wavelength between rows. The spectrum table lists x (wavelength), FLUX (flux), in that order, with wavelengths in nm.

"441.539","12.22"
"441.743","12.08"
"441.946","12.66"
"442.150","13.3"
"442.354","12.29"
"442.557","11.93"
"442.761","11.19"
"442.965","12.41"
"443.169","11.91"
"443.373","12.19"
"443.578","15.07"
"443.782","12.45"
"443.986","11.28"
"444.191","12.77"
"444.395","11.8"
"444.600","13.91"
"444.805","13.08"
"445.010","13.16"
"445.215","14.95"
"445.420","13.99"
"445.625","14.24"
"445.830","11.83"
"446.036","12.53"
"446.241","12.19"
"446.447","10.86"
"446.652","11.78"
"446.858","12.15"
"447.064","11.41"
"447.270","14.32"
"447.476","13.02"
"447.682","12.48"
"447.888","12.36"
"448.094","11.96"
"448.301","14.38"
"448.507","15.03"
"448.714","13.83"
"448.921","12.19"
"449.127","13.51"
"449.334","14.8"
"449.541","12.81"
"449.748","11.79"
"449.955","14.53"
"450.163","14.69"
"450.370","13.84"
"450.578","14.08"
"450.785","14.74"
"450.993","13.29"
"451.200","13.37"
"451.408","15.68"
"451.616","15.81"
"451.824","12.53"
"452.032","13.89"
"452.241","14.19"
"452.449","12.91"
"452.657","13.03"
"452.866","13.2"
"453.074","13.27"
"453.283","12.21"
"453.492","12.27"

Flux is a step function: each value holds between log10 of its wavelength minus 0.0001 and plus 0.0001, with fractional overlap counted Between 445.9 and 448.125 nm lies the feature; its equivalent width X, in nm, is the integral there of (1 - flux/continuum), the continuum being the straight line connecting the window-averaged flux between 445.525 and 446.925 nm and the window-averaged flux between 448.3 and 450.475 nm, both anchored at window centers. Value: 0.06 nm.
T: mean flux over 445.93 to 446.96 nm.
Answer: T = 11.9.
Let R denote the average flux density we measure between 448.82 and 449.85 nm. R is 13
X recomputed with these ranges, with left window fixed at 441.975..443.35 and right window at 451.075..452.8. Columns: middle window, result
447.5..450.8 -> -0.03 nm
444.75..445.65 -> -0.09 nm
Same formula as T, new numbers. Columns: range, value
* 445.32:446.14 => 13.1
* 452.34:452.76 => 13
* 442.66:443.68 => 12.5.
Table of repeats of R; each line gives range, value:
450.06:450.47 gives 14.3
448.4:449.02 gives 13.7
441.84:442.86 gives 12.3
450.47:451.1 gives 14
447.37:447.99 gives 12.6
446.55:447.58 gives 12.5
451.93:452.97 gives 13.4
